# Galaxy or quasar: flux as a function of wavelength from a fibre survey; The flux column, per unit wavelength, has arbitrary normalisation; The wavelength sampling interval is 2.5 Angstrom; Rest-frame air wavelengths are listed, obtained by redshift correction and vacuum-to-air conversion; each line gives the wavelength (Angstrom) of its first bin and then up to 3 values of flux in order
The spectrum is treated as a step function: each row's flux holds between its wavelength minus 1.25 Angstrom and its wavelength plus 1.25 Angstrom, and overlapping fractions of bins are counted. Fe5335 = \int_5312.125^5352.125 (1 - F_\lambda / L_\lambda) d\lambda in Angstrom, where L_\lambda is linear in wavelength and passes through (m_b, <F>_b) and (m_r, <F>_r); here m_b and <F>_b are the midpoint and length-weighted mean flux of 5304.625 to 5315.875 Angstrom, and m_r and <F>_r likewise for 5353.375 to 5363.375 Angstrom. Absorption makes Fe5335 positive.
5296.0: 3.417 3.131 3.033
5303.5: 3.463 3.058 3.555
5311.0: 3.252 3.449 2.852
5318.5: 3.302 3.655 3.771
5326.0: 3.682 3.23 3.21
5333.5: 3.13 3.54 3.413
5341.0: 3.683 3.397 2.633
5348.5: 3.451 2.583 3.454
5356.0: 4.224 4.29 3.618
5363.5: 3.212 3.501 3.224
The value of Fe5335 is 2.6 Angstrom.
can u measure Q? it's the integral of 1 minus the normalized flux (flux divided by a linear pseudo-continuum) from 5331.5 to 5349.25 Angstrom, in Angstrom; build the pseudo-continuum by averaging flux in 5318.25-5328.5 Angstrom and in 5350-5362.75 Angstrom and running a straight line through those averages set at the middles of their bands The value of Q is 1.5 Angstrom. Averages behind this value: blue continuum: 3.59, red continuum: 3.64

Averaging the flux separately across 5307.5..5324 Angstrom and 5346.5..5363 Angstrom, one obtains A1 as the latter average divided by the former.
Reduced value 1.0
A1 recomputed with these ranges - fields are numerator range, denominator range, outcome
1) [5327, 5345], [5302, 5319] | 1.03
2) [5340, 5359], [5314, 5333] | 1.01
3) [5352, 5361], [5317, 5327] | 1.09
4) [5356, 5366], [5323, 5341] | 1.09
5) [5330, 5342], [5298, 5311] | 1.04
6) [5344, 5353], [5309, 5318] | 0.92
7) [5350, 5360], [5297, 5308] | 1.14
